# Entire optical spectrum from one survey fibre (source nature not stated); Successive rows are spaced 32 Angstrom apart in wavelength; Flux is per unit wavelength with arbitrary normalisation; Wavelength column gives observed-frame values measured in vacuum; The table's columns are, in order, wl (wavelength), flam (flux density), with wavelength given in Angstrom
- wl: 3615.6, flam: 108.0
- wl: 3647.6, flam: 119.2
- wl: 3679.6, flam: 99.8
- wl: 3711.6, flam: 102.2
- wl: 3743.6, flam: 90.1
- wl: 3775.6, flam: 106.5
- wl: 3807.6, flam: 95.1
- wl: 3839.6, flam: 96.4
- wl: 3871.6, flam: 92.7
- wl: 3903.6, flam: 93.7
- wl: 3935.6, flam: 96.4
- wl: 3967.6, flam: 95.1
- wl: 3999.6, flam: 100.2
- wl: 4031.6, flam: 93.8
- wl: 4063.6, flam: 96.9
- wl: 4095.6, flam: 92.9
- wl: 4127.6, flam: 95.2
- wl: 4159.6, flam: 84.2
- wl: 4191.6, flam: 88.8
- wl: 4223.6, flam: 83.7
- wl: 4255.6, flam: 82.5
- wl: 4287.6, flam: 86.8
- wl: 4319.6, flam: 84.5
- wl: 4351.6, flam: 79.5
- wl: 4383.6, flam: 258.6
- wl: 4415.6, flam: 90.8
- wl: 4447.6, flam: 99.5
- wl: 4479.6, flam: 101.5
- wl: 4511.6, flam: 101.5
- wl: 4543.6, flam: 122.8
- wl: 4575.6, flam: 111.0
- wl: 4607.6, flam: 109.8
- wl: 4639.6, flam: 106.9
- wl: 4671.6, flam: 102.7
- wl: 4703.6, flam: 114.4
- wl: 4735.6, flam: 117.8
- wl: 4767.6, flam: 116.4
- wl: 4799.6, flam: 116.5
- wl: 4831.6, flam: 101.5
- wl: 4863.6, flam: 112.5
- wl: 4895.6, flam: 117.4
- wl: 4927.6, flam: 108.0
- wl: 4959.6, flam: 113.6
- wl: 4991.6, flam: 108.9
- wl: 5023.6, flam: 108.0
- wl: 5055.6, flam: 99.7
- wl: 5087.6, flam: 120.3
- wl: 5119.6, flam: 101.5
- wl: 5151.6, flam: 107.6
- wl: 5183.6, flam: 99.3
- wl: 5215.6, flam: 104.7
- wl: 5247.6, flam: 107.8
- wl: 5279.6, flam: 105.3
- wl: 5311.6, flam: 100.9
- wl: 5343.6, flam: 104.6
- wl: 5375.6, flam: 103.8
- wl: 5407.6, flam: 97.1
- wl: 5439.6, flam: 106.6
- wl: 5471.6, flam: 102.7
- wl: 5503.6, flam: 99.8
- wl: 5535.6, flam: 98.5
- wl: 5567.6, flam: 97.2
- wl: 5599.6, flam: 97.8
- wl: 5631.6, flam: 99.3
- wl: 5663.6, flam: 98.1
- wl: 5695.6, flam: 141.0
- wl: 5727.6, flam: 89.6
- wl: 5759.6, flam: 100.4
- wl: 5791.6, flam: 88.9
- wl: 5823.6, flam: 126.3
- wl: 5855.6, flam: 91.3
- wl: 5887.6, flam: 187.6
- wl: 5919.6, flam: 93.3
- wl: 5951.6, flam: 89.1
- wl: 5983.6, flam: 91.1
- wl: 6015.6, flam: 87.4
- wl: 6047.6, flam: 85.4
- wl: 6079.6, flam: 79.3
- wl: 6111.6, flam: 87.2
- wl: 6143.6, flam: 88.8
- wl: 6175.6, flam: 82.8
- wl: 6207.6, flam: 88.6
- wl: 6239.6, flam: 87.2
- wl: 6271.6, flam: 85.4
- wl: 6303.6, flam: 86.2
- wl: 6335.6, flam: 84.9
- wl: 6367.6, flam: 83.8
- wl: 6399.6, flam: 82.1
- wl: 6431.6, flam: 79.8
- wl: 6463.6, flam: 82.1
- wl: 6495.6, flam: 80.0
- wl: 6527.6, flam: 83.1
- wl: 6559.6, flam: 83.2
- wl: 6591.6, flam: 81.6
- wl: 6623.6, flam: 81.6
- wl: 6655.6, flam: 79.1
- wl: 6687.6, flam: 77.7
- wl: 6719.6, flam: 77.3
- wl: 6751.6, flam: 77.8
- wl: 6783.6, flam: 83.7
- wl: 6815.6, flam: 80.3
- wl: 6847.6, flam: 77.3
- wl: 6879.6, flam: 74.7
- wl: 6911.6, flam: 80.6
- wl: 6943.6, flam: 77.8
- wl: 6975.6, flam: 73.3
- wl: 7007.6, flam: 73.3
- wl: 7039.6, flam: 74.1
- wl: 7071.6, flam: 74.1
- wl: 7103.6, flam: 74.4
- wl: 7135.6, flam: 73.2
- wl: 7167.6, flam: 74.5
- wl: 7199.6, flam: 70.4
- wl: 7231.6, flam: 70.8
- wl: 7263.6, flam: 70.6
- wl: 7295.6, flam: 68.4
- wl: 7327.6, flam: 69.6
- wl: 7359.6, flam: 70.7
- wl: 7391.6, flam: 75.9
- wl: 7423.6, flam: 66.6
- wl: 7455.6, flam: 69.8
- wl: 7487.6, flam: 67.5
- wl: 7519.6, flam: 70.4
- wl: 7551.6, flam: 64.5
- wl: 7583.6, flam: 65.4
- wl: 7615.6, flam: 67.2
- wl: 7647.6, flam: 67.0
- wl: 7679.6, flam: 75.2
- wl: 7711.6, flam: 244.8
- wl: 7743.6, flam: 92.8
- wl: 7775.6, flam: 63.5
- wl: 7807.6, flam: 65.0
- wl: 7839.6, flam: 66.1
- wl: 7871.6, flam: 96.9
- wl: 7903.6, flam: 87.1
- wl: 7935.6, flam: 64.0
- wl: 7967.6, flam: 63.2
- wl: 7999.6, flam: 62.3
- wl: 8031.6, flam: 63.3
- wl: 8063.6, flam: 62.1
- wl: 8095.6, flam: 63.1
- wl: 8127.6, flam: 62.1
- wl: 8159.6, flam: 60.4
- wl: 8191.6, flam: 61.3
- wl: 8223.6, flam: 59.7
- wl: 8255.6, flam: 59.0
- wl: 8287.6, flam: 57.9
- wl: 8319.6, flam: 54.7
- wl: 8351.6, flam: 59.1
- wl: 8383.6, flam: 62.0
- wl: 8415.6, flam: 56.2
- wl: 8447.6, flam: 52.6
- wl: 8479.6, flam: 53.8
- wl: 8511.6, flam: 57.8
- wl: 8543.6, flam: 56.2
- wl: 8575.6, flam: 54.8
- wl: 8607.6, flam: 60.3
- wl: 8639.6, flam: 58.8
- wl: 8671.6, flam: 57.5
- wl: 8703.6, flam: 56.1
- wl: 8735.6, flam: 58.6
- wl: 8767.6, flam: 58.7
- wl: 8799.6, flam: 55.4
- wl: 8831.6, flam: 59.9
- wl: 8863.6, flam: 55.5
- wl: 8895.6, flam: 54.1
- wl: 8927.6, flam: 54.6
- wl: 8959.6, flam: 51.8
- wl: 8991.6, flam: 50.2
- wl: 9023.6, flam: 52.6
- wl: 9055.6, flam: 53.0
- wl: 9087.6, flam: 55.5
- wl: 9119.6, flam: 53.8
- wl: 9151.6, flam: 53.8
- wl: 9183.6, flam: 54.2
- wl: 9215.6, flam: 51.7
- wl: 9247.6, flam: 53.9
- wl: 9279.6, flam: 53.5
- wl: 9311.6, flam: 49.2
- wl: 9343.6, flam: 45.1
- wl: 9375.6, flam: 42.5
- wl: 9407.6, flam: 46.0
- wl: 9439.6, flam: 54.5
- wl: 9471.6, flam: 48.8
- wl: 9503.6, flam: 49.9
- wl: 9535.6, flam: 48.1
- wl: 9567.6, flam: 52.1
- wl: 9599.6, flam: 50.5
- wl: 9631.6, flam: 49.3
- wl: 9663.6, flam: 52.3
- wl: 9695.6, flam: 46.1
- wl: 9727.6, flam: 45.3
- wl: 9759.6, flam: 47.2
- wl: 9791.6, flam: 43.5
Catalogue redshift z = 0.174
